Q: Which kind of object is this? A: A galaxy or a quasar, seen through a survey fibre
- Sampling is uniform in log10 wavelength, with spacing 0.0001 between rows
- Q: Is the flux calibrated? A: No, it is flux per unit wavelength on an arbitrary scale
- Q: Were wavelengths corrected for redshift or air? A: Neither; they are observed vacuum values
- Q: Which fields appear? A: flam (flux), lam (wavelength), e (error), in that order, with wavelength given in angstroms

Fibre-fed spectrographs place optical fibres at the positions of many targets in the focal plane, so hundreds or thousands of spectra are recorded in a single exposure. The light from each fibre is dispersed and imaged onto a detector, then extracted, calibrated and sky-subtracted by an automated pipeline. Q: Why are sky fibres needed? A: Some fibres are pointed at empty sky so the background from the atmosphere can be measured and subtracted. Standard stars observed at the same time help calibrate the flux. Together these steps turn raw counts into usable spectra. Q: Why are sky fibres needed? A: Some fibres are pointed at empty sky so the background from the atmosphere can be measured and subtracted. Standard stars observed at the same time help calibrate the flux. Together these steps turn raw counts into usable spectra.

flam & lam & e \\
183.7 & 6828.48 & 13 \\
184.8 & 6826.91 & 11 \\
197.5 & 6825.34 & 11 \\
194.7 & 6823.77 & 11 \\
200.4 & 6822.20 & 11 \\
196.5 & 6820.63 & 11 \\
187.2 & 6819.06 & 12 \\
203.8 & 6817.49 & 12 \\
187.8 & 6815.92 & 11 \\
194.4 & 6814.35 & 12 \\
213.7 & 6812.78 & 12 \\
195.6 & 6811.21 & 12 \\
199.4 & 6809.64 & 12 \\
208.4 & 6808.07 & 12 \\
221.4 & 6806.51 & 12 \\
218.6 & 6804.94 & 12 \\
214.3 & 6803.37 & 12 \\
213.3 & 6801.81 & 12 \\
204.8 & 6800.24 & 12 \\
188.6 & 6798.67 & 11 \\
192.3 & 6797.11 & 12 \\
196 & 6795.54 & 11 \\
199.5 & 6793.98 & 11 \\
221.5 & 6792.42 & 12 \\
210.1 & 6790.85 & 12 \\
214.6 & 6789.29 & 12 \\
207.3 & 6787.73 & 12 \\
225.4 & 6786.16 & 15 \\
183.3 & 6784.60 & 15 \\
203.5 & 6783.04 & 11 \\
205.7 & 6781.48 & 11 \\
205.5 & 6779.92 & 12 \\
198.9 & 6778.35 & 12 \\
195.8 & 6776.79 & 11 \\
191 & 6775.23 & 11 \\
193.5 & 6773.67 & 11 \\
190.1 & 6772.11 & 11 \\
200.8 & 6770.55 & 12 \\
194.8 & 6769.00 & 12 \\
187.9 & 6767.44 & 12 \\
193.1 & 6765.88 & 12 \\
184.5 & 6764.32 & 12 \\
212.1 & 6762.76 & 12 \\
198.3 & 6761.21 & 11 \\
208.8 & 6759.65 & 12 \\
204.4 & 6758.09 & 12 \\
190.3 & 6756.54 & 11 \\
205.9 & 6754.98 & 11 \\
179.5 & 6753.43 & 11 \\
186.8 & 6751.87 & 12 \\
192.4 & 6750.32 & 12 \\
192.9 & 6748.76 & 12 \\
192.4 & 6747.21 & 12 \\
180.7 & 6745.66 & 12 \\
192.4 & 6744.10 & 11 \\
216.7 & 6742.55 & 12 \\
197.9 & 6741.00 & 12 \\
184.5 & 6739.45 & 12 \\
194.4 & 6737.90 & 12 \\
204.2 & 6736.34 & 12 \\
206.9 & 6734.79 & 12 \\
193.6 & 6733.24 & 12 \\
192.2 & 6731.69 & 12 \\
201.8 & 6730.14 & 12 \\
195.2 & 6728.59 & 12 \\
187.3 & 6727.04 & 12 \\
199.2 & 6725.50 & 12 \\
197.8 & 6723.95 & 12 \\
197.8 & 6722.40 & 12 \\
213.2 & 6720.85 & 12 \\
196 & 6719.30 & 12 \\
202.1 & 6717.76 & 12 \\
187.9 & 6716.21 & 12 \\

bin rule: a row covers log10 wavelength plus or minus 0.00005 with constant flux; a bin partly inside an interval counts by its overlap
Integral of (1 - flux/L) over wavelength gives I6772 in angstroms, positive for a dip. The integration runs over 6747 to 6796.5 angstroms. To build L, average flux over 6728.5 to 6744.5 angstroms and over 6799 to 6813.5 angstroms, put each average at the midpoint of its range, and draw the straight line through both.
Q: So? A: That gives 1.2 angstroms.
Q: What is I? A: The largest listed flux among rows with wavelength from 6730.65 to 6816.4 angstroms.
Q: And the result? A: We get 225.4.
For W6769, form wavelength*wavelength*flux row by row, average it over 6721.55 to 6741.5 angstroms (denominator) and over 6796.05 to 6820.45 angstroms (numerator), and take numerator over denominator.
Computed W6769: 1.06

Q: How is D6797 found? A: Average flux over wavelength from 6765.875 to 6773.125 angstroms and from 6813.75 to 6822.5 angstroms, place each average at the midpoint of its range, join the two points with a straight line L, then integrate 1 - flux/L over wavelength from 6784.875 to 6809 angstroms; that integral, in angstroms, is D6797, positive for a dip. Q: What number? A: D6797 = -1.8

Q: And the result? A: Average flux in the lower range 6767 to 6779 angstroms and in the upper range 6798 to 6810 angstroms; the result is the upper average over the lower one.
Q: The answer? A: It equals 1.08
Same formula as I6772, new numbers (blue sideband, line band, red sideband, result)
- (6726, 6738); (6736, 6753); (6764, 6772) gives 0.2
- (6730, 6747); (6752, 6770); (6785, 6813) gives 0.4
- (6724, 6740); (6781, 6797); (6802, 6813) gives 0.1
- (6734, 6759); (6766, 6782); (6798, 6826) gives 0.2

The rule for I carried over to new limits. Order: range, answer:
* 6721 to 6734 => 201.8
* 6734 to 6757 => 216.7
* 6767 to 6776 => 200.8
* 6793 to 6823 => 221.4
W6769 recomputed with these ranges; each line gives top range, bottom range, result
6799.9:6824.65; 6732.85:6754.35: 1.07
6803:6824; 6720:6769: 1.05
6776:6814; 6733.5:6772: 1.06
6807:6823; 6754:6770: 1.02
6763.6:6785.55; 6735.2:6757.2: 1.02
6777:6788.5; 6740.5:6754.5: 1.07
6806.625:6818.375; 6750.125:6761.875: 1.05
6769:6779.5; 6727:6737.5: 1.00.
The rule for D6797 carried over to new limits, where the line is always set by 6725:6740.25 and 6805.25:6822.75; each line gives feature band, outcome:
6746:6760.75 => 0.2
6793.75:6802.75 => 0.0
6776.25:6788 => -0.2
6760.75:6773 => 0.2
